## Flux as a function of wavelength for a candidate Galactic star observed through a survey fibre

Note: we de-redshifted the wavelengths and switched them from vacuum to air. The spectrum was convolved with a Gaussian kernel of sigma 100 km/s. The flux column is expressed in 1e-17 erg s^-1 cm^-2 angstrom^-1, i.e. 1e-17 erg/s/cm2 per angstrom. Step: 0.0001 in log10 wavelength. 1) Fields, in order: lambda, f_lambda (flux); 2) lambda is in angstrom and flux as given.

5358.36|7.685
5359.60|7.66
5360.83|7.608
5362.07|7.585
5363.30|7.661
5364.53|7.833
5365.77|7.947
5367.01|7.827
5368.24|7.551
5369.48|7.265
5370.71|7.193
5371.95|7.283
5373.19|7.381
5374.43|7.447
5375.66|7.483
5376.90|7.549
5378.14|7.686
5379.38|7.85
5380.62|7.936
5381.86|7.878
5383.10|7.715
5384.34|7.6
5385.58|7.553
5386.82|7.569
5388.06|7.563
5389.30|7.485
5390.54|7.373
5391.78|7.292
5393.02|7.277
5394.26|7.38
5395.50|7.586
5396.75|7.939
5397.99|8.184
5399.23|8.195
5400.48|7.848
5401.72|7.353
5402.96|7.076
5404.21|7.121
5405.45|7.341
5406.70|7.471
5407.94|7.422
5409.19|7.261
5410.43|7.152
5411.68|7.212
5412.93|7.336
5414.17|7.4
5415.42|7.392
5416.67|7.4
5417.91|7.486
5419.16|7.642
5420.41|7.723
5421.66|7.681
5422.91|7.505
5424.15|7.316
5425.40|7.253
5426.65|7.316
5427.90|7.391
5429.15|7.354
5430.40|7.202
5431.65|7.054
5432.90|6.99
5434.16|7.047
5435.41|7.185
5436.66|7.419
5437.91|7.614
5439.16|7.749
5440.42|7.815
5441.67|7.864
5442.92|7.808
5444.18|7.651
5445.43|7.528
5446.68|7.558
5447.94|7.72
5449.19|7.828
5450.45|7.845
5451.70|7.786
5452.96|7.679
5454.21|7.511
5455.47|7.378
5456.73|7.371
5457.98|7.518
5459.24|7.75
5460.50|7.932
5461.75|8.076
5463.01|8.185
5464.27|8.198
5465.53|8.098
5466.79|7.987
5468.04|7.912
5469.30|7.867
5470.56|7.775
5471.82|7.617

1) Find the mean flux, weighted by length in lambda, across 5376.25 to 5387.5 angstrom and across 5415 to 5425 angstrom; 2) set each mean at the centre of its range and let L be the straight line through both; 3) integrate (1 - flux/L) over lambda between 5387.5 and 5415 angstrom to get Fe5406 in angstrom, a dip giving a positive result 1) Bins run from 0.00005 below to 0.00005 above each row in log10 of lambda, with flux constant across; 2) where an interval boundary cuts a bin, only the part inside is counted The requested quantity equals 0.5 angstrom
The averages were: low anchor 7.7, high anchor 7.52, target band 7.47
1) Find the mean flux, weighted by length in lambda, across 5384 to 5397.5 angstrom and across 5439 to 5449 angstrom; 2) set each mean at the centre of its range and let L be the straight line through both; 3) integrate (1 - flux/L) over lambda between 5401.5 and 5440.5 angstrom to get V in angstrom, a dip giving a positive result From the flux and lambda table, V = 1.4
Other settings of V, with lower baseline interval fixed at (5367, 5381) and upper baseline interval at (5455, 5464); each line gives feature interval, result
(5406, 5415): 0.36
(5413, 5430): 0.48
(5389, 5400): -0.09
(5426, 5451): 0.69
